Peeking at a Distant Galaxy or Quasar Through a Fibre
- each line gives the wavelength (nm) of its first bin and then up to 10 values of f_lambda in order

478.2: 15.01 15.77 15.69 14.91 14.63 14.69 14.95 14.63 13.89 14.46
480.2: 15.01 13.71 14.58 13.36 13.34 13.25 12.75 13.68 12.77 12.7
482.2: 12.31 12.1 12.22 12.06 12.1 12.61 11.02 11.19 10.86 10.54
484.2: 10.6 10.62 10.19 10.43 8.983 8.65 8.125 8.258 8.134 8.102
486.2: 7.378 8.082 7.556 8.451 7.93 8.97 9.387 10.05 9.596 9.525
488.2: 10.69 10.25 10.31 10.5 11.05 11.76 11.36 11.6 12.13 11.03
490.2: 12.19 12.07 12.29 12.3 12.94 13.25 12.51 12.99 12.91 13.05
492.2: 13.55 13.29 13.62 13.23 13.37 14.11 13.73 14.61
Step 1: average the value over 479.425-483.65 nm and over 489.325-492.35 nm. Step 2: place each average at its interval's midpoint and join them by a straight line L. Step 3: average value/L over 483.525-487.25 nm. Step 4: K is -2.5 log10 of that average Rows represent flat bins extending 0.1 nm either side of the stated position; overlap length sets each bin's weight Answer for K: 0.37 mag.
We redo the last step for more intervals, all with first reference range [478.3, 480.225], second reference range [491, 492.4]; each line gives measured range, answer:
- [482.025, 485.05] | 0.255 mag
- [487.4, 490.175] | 0.245 mag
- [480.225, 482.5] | 0.106 mag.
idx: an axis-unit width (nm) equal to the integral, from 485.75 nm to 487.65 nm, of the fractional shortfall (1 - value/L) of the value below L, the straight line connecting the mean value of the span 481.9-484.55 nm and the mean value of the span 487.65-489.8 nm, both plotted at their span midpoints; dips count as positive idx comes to 0.46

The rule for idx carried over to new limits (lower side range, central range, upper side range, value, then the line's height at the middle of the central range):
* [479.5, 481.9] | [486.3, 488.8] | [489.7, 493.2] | 0.734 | 13.1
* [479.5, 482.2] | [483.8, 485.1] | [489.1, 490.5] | 0.263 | 12.9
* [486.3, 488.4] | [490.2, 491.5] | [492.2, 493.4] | -0.064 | 11.9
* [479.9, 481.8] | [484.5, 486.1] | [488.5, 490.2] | 0.462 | 12.4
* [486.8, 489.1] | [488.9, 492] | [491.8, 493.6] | -0.117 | 11.8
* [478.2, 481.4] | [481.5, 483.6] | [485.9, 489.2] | 0.052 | 12.6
